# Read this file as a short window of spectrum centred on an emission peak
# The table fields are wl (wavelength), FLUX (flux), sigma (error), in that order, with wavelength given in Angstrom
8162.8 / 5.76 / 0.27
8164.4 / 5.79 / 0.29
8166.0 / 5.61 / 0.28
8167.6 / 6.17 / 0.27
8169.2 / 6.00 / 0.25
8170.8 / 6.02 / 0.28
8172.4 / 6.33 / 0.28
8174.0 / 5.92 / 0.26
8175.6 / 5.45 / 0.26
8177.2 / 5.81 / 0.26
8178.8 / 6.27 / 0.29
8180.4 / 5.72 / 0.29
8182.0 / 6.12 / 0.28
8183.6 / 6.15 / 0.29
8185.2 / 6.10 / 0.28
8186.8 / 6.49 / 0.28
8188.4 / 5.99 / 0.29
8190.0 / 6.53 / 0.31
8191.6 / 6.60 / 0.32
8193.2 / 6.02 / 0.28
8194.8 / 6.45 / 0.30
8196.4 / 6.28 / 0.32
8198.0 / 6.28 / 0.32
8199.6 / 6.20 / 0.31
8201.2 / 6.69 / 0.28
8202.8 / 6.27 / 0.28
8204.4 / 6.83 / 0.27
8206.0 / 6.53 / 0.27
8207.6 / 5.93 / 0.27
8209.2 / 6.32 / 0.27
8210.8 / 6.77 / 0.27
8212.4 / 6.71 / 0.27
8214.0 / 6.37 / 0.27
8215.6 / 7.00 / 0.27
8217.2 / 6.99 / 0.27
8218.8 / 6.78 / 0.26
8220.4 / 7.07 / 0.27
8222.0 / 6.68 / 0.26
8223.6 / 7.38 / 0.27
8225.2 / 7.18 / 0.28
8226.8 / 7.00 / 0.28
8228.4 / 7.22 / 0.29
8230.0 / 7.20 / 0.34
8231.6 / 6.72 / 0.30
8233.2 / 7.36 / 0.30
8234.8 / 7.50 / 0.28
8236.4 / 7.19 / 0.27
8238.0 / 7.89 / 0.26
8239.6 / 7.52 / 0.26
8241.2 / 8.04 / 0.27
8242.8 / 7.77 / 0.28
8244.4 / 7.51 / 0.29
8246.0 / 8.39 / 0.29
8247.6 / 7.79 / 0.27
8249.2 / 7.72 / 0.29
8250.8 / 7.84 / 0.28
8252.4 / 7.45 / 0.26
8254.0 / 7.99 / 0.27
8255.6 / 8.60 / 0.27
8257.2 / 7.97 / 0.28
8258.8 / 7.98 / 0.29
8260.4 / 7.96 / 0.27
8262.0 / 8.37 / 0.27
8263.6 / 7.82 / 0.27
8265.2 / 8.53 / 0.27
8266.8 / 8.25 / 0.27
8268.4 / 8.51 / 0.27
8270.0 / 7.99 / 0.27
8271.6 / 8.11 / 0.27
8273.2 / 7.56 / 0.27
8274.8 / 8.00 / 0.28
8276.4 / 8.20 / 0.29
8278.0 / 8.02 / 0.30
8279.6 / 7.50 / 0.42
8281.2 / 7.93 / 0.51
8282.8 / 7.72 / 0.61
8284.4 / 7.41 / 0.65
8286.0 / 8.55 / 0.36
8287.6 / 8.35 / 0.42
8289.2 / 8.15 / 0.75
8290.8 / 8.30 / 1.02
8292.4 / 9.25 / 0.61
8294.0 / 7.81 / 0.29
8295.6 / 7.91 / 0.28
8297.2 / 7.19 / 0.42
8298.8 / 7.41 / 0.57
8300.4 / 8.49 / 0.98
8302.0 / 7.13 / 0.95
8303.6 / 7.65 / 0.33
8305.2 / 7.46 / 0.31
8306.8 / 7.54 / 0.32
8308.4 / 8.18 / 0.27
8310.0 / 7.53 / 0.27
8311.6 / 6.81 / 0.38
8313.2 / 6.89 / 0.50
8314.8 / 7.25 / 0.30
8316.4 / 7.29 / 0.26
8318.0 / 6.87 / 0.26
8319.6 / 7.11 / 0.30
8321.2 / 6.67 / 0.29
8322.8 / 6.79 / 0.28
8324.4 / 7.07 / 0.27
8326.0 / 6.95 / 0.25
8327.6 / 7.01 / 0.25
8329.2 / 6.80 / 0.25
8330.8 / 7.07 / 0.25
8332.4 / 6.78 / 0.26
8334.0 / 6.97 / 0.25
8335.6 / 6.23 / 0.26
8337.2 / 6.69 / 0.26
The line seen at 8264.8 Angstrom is Mg II 2798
